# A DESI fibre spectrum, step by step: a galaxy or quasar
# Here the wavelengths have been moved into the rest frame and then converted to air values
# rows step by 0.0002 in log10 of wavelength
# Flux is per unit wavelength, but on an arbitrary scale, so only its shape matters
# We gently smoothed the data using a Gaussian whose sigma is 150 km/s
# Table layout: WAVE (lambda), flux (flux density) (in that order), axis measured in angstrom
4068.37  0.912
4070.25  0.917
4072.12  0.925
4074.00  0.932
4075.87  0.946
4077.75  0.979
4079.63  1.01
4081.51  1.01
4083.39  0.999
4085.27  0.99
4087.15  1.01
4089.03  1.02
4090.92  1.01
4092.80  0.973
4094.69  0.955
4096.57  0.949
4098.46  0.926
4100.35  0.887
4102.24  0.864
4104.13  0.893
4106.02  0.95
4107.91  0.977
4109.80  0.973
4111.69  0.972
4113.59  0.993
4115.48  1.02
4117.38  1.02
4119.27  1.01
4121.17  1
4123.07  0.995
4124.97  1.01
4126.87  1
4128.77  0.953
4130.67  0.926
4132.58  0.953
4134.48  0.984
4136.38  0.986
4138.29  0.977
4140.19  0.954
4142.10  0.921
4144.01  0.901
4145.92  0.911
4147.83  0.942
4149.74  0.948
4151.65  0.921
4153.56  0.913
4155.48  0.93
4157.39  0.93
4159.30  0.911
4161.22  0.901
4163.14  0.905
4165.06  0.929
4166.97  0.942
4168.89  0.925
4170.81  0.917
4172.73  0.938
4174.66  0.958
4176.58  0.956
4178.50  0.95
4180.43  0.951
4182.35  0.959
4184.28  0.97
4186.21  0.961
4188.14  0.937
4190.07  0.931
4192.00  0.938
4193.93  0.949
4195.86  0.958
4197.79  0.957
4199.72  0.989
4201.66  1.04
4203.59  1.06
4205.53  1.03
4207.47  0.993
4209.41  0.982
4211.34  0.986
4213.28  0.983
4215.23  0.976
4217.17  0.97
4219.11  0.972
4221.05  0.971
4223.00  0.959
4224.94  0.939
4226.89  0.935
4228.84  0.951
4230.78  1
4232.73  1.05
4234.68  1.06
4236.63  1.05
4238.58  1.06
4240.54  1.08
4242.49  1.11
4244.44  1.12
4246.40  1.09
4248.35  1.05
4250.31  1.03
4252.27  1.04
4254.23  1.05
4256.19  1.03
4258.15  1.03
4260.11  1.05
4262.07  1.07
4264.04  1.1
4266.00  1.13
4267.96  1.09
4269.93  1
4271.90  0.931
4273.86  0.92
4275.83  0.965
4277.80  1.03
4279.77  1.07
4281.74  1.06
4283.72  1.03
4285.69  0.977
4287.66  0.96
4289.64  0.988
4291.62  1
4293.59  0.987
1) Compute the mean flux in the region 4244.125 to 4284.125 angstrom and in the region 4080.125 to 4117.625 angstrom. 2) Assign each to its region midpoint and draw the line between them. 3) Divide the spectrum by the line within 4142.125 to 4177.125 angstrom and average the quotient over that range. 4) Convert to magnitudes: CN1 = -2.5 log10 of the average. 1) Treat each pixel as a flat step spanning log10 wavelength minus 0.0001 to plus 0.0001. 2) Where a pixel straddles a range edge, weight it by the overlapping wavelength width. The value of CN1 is 0.078 mag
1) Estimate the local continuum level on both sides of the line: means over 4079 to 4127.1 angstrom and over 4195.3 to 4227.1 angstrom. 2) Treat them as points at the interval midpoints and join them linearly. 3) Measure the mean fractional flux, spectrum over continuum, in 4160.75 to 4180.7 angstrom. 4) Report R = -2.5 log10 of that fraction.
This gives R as 0.05 mag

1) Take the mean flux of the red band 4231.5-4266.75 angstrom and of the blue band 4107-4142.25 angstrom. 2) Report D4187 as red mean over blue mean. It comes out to 1.09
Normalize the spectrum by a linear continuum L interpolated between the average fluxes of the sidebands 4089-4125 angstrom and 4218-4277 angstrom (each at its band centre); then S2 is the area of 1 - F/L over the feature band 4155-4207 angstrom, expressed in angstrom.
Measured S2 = 2.4 angstrom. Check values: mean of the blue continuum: 0.967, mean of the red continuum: 1.03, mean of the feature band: 0.953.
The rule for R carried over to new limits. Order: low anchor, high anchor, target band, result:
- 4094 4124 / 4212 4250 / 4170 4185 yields 0.048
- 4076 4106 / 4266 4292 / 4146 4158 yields 0.055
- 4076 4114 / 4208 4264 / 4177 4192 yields 0.057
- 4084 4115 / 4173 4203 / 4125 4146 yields 0.006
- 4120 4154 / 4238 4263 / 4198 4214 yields 0.016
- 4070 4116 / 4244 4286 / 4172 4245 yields 0.028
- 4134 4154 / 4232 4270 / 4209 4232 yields 0.066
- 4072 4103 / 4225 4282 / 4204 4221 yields 0.035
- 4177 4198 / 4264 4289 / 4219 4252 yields -0.043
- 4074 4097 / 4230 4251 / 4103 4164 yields 0.061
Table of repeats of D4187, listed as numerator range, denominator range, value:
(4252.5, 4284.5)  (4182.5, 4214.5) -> 1.06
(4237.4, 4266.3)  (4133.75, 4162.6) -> 1.14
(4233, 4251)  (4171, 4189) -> 1.13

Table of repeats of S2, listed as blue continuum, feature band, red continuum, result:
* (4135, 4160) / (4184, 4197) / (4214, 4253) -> 0.40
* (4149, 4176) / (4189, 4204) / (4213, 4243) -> -0.13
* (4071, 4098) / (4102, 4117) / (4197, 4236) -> 0.28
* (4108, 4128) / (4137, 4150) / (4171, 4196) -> 0.56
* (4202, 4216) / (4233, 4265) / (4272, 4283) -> -1.92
